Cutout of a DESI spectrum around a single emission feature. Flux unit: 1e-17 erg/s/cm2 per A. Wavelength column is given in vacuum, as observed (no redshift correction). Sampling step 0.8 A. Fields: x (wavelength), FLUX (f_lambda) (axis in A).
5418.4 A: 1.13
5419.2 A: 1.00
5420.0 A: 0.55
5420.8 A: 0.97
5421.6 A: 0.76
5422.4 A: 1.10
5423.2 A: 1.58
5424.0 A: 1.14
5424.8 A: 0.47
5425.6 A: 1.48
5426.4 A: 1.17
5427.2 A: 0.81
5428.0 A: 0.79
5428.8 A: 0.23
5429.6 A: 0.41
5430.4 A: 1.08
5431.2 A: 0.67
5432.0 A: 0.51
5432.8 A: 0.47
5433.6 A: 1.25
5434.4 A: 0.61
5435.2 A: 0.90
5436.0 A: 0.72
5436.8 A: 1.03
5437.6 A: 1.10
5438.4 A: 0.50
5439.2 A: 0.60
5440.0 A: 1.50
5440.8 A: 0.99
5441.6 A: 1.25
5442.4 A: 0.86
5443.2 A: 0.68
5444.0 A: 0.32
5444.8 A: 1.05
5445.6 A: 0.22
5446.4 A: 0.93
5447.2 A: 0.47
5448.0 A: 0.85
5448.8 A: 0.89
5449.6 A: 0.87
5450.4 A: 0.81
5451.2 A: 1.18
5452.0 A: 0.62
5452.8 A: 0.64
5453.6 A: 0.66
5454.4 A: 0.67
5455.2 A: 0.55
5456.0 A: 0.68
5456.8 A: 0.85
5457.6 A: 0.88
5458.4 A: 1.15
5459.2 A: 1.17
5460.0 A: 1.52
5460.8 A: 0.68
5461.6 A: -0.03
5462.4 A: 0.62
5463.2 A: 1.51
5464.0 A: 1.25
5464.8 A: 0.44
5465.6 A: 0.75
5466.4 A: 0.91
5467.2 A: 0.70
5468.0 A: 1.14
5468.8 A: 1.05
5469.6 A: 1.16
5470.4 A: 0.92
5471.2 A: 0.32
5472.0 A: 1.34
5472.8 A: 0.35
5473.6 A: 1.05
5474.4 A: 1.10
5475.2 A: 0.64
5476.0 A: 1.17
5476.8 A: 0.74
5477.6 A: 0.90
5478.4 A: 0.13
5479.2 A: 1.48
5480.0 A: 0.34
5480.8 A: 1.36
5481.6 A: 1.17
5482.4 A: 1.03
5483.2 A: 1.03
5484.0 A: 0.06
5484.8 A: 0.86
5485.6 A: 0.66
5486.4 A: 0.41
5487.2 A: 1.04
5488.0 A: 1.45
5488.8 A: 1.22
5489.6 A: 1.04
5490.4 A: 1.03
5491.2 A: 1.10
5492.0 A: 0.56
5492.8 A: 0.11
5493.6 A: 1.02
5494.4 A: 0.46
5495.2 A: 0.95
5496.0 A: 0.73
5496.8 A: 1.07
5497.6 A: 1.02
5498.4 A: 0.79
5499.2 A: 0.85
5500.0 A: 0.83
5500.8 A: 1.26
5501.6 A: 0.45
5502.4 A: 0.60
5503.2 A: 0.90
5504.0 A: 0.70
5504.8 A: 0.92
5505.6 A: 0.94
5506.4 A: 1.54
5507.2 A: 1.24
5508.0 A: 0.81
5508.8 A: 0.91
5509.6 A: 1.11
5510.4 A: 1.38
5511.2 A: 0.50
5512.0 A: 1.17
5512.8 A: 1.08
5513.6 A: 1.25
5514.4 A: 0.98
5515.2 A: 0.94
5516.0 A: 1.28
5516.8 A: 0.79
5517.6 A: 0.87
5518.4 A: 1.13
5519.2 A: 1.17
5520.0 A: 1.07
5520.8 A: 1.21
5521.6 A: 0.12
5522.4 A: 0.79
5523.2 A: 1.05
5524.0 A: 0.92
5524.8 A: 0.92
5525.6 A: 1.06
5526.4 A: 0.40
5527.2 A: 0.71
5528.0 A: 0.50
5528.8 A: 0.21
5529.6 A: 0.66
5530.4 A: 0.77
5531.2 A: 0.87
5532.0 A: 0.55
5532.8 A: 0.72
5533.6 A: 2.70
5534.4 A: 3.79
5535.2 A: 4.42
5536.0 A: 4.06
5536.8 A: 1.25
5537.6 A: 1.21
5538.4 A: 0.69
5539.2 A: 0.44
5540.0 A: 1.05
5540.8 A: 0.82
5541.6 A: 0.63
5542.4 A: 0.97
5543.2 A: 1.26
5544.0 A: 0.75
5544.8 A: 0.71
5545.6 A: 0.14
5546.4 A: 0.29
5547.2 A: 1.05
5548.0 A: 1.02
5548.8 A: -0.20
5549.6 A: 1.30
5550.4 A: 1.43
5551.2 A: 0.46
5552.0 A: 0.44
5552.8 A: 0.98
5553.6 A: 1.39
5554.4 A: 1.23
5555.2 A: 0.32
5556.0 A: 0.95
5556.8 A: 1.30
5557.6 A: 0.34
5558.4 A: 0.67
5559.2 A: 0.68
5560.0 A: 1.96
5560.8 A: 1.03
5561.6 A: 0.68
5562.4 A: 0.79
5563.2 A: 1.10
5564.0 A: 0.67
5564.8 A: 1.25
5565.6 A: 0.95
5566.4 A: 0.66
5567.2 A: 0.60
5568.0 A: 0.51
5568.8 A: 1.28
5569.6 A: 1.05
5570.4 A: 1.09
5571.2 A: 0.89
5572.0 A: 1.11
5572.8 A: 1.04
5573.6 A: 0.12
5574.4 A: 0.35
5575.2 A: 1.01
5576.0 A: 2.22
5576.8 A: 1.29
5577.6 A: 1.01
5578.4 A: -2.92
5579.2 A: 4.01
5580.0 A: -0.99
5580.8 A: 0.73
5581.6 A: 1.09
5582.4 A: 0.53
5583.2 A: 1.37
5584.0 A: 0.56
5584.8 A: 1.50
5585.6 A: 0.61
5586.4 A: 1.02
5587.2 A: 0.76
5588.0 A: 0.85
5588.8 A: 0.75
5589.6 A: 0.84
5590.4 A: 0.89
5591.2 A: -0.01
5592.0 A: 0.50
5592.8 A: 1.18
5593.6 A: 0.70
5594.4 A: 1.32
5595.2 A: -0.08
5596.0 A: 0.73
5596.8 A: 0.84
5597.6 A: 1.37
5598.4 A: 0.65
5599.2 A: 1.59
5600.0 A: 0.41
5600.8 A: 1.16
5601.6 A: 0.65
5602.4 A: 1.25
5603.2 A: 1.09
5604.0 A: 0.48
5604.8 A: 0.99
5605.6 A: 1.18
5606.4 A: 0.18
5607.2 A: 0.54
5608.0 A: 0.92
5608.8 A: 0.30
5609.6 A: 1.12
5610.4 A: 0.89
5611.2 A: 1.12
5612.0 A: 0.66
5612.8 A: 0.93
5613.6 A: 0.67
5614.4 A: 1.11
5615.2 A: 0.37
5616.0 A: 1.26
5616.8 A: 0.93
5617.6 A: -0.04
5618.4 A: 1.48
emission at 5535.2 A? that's H-beta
